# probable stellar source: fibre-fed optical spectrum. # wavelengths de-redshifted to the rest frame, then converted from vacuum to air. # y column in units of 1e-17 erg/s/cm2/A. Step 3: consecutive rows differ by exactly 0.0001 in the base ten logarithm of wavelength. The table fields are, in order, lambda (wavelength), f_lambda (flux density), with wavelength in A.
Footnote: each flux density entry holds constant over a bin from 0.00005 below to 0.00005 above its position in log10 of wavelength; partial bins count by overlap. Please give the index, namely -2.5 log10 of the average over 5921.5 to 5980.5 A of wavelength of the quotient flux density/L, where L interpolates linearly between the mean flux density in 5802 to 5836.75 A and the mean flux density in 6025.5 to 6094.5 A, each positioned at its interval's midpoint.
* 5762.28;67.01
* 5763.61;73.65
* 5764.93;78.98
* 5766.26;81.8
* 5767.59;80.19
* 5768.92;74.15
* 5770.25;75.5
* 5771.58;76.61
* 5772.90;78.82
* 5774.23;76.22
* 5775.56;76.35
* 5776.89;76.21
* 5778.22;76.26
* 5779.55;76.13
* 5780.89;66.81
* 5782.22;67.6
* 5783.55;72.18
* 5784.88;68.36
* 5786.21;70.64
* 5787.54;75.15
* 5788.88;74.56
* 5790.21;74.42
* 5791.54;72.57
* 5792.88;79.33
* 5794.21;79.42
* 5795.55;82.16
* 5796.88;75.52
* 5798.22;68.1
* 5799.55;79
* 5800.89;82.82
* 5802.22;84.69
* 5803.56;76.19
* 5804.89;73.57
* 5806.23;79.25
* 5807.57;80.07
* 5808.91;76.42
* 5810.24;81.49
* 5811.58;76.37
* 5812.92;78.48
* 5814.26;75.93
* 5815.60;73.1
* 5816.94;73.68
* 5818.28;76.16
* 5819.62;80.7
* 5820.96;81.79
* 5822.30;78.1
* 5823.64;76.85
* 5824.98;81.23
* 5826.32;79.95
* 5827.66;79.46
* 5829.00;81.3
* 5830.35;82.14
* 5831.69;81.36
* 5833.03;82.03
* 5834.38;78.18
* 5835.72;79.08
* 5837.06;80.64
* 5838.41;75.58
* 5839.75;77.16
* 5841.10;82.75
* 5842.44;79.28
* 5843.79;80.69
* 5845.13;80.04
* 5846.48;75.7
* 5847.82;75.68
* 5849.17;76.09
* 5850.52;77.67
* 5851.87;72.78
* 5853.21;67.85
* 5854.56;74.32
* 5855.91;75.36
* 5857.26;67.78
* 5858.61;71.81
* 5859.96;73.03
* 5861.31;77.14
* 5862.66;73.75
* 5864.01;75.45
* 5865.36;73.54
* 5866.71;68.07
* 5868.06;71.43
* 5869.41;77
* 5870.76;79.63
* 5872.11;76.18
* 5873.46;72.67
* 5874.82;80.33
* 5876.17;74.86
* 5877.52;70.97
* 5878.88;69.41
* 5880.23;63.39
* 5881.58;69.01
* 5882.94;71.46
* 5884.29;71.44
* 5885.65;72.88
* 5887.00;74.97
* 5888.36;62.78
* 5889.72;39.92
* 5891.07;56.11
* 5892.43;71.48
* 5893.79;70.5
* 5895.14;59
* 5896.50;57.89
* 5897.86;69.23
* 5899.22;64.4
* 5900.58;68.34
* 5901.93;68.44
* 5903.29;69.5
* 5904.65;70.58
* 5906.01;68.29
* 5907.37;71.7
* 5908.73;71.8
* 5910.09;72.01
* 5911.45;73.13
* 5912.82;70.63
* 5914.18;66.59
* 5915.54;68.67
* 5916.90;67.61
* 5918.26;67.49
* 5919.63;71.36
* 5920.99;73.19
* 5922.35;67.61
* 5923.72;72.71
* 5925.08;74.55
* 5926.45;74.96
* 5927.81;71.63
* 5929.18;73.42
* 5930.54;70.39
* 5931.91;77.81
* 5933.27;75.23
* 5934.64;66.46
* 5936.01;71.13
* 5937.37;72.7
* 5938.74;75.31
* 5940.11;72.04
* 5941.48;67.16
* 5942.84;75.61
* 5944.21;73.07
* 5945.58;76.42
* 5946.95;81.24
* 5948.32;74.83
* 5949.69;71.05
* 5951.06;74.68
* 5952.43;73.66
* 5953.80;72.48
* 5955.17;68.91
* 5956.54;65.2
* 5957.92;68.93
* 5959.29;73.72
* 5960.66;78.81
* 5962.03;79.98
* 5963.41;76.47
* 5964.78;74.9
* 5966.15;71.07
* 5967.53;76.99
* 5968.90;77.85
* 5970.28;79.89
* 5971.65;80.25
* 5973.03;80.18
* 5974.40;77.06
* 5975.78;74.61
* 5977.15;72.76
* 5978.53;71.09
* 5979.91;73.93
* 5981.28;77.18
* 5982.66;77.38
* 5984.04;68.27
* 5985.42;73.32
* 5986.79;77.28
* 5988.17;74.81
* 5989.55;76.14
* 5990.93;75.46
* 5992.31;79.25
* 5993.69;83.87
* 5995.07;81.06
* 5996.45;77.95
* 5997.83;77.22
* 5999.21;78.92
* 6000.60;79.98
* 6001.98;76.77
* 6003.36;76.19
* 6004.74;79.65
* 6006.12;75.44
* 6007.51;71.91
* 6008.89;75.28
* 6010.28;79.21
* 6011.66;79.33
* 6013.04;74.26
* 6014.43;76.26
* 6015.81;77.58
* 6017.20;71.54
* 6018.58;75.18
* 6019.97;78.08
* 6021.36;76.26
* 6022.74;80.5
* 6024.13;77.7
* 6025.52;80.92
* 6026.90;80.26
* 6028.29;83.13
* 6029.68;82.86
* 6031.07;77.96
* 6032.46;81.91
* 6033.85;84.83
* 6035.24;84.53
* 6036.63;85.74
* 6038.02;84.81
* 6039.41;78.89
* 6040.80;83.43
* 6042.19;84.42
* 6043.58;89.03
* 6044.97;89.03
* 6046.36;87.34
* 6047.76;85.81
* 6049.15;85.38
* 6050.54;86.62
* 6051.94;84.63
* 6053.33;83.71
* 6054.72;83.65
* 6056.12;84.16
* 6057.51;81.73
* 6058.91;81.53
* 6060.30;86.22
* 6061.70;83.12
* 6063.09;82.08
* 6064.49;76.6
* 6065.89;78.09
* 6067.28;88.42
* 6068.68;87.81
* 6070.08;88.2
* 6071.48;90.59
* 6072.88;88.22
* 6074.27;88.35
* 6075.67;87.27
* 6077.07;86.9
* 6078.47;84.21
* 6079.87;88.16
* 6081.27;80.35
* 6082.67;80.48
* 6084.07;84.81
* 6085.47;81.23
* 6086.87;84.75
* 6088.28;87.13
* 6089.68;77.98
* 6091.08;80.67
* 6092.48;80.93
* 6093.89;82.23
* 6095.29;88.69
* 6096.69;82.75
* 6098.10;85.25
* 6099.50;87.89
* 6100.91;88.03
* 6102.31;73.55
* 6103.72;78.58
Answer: 0.11 mag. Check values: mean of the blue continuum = 78.7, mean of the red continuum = 84.1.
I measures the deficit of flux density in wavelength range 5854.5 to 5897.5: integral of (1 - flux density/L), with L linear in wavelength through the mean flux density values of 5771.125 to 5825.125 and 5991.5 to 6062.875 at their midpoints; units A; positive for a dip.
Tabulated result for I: 4.31 A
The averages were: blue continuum 76.3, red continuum 80.9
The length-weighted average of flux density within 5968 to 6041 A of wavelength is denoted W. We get 78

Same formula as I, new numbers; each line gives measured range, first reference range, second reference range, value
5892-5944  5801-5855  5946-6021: 4.41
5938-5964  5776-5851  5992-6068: 1.94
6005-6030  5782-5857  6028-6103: 1.61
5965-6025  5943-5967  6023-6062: 1.29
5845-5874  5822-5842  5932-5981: 1.63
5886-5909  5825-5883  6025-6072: 3.56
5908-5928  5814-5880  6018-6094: 1.99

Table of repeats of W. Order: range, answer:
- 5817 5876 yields 76.9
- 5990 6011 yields 77.8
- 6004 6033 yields 77.8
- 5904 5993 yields 73.4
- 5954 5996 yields 75.5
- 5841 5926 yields 71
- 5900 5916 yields 70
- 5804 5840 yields 78.5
